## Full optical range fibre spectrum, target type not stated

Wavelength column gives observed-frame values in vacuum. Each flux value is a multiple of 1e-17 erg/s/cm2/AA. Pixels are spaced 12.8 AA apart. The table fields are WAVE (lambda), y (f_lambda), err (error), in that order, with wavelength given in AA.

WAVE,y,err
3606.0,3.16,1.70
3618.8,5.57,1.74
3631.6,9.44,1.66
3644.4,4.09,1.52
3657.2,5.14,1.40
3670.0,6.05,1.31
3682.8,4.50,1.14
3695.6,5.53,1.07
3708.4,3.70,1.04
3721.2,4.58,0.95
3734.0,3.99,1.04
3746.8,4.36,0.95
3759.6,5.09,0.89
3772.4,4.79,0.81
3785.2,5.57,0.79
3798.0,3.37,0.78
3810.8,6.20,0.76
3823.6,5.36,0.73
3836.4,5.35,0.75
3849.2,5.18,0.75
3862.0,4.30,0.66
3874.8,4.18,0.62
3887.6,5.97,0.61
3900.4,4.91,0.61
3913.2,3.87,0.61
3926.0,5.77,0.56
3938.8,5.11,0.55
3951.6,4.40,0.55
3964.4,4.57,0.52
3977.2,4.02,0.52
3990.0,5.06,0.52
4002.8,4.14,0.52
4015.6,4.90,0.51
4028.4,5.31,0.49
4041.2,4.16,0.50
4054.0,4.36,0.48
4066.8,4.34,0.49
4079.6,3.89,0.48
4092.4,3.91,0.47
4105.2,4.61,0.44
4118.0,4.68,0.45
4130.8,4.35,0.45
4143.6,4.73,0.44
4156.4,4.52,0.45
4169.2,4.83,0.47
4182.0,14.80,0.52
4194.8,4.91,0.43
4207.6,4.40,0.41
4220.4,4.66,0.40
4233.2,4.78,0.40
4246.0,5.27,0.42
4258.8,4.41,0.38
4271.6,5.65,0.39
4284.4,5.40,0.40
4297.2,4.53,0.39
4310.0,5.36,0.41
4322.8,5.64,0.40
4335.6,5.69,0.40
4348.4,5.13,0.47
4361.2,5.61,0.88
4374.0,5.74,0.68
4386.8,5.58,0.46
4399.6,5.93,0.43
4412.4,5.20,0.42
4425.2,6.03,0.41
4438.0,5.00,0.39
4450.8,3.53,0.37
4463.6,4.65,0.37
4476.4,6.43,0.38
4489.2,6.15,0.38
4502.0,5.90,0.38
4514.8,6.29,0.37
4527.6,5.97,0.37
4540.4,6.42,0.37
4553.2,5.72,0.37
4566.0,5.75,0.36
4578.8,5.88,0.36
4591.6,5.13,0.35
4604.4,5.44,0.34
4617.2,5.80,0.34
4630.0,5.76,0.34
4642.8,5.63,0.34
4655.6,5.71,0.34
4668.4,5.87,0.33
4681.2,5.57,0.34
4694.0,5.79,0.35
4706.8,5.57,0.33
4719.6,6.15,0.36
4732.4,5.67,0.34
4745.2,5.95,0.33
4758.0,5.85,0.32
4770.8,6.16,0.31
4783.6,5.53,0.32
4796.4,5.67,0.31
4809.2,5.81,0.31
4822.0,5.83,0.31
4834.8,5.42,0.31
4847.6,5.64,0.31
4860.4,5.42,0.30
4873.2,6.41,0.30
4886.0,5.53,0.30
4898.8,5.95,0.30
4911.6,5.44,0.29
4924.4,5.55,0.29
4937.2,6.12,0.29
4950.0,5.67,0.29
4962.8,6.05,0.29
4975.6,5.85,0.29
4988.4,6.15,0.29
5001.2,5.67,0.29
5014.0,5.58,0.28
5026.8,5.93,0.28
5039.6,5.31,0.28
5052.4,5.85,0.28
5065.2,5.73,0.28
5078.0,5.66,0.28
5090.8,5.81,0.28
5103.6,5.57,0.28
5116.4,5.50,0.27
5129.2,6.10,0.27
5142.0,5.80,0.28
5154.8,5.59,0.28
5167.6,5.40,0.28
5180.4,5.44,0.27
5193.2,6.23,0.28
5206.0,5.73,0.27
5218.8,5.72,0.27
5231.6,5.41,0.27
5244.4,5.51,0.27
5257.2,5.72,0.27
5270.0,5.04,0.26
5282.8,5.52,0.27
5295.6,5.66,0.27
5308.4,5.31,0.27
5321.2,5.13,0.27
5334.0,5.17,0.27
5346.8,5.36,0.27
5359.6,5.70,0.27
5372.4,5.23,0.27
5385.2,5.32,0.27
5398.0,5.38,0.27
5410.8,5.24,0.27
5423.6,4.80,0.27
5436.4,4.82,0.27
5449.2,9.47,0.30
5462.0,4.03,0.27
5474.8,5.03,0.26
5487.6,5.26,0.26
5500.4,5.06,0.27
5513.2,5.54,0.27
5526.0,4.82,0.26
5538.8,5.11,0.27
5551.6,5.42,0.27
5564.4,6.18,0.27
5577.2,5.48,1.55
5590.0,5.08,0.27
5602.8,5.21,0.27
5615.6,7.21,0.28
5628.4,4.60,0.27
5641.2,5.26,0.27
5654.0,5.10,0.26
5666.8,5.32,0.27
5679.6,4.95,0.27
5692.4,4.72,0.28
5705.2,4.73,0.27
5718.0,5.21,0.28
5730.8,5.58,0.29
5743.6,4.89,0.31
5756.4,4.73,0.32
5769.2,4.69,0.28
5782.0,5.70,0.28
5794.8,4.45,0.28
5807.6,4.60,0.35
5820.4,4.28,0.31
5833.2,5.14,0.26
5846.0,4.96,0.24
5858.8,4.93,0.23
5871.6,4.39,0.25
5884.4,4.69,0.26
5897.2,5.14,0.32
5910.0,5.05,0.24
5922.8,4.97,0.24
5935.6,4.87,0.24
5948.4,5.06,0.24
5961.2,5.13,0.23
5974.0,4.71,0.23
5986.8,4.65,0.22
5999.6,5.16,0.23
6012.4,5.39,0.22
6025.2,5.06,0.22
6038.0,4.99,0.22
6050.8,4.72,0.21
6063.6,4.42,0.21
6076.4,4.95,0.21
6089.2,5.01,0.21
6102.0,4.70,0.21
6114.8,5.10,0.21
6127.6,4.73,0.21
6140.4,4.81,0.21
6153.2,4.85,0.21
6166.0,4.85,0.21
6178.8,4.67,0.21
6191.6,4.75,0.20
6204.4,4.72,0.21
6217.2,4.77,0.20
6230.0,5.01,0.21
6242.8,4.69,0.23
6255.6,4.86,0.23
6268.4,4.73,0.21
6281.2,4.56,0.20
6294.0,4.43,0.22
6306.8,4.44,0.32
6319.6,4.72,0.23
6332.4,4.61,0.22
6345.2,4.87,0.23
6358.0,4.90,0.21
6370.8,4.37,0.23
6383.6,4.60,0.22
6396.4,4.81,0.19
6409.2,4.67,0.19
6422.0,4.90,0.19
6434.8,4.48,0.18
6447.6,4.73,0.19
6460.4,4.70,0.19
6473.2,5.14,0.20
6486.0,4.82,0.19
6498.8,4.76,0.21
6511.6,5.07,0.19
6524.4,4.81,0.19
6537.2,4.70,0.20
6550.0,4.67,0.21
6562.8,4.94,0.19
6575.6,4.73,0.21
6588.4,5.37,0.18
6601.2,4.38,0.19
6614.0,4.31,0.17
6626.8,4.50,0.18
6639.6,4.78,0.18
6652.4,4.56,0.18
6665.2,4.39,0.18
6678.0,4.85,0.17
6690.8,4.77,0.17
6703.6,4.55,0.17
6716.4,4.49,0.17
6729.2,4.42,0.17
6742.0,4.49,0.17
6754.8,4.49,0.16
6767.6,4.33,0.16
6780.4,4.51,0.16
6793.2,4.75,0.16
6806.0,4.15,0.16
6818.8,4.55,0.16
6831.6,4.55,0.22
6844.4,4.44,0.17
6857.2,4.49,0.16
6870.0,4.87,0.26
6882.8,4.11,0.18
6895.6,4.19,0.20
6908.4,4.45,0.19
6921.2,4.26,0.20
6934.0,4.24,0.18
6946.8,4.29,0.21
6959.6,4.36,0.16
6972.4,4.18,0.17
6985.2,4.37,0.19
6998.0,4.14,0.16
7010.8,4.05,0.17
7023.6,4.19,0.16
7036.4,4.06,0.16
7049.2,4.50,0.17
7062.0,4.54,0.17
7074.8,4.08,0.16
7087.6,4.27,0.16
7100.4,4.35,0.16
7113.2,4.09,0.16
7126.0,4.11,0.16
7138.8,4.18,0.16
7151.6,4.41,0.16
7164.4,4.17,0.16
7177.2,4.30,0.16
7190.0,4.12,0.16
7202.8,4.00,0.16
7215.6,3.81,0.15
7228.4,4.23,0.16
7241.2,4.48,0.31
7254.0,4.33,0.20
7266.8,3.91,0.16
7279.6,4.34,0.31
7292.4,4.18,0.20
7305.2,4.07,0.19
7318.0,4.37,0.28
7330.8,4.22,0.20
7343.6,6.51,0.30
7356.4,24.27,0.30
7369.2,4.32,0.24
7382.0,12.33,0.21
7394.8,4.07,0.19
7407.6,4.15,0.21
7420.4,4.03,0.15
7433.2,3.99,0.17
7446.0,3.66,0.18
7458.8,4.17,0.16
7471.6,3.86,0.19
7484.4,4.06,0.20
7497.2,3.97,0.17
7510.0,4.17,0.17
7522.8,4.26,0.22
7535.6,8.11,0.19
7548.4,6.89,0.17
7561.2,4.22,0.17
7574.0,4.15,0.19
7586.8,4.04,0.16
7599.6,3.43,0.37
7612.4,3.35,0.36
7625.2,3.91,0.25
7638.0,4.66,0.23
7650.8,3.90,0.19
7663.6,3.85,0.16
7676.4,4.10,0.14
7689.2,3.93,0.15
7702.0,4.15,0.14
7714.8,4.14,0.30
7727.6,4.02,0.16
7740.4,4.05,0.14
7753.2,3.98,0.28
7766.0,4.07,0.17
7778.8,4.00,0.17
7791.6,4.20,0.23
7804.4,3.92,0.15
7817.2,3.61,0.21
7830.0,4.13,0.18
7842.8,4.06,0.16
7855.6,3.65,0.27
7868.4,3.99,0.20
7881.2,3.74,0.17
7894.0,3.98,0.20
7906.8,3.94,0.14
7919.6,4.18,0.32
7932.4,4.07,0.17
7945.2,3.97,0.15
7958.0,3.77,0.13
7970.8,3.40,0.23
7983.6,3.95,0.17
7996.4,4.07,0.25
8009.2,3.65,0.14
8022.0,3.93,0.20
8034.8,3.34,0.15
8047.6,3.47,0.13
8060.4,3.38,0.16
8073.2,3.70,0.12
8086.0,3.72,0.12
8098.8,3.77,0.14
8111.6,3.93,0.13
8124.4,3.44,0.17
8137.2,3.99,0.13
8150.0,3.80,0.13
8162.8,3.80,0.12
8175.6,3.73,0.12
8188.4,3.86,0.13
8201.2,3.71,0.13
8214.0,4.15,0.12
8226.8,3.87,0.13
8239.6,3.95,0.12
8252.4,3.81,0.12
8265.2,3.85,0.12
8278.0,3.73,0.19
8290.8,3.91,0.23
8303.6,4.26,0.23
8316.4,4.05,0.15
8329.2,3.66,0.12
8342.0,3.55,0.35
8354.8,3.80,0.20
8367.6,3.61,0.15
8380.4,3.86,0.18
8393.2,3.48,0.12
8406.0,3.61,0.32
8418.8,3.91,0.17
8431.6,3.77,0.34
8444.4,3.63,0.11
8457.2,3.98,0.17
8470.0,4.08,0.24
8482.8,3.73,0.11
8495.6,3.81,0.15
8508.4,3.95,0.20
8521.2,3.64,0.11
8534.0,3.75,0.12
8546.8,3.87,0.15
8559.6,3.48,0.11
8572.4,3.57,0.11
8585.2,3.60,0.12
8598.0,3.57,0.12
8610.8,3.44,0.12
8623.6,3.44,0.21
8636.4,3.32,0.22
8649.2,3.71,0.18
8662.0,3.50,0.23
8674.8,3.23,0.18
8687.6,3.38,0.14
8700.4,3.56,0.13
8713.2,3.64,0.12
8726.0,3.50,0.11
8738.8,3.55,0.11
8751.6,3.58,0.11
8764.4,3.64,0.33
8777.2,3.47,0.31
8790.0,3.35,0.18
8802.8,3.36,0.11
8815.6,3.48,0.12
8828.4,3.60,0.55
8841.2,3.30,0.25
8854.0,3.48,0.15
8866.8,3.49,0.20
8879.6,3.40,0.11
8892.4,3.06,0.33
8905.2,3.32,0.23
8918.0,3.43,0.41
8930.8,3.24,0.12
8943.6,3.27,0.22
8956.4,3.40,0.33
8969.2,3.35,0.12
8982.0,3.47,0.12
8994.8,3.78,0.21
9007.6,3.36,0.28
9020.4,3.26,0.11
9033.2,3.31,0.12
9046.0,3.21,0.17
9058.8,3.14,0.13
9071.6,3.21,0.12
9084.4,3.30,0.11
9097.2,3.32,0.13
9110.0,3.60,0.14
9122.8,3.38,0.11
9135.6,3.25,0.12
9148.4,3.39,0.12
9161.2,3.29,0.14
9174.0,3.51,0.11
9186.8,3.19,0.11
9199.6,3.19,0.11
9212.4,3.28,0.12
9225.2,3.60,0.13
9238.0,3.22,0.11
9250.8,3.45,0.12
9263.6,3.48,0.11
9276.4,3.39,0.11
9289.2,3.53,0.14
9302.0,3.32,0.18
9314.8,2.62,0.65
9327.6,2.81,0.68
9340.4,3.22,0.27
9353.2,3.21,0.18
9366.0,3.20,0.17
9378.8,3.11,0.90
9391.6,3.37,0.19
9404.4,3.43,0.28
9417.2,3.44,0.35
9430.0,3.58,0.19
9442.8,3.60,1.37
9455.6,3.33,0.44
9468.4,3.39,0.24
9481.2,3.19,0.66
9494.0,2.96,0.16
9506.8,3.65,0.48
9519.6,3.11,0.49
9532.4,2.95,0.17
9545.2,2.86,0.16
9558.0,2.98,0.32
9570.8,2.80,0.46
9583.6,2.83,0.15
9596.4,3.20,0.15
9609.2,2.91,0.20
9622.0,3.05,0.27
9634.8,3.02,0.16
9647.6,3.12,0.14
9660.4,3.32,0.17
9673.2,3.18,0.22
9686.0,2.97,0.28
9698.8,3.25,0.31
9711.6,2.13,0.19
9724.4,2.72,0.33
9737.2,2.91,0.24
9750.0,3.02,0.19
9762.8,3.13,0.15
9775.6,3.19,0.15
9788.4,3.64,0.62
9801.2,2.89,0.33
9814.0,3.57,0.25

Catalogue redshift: 0.12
